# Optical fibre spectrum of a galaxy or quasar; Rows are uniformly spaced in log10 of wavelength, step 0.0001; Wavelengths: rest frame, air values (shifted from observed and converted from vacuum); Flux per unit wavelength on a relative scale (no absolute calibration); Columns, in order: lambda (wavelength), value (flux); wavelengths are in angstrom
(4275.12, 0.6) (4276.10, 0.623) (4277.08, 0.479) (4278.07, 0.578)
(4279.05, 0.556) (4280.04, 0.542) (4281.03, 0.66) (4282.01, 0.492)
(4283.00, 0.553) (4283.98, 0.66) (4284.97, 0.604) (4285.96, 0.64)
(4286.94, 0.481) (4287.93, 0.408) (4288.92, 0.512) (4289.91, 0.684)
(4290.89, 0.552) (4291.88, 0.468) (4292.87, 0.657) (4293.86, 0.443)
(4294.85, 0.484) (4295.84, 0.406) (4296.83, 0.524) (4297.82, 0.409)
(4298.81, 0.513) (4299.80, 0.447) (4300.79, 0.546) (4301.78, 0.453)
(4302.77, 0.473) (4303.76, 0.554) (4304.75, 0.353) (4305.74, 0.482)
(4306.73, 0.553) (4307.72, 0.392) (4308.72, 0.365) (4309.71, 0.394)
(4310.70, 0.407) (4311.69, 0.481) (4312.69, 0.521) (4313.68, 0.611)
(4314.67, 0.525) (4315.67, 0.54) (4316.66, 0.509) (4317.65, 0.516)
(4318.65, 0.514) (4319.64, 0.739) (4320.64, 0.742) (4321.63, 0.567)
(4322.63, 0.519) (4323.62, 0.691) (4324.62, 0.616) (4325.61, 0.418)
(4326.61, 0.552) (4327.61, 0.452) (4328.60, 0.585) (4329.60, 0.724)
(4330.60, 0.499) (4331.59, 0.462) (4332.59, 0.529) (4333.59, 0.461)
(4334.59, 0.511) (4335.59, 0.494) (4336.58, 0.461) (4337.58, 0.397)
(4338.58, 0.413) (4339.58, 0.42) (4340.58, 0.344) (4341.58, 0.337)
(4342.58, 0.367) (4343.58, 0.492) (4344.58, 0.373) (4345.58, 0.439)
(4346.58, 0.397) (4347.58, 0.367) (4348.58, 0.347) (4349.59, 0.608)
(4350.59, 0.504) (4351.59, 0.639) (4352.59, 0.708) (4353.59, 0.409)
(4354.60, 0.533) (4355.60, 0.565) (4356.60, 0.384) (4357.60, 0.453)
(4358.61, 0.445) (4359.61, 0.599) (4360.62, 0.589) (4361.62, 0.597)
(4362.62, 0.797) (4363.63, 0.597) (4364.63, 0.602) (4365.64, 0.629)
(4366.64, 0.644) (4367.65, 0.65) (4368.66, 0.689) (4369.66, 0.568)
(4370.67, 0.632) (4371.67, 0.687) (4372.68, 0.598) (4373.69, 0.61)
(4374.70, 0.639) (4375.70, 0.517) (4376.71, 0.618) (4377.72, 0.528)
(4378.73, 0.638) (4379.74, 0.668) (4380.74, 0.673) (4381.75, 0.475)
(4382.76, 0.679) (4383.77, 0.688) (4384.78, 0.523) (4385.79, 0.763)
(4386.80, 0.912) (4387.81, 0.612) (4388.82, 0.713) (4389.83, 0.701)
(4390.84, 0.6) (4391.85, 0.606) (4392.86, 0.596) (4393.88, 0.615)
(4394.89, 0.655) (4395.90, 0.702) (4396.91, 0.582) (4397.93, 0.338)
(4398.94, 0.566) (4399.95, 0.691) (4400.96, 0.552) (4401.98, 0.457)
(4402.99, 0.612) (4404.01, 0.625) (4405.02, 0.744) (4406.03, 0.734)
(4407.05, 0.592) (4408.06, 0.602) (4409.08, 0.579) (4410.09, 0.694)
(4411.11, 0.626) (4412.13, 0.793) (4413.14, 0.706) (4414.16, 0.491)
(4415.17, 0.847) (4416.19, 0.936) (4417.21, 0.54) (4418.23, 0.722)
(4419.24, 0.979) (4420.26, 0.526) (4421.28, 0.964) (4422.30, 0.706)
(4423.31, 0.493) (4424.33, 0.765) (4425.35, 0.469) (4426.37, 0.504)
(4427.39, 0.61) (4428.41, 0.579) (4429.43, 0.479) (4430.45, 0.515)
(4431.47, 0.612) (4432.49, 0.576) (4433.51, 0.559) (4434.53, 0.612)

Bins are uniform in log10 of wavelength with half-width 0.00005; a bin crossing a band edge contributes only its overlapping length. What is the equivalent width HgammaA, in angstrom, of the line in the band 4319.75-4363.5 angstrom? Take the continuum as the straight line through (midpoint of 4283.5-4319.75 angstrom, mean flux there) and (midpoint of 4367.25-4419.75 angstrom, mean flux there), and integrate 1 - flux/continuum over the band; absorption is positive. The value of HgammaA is 4.3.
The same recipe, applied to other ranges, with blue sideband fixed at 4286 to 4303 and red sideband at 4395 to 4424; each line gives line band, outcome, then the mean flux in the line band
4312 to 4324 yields -1.0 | 0.58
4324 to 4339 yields 1.2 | 0.507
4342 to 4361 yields 3.1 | 0.484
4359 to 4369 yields -0.7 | 0.636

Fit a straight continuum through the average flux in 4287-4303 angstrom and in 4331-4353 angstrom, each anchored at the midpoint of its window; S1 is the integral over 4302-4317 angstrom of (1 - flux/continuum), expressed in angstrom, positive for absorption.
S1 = 0.3 angstrom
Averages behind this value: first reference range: 0.498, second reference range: 0.457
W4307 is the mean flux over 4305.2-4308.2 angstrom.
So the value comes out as 0.475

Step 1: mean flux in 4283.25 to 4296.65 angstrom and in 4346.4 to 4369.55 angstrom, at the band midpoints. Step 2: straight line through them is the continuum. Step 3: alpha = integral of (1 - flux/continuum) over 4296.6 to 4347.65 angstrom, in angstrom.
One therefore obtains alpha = 5.3 angstrom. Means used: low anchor 0.538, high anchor 0.557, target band 0.49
